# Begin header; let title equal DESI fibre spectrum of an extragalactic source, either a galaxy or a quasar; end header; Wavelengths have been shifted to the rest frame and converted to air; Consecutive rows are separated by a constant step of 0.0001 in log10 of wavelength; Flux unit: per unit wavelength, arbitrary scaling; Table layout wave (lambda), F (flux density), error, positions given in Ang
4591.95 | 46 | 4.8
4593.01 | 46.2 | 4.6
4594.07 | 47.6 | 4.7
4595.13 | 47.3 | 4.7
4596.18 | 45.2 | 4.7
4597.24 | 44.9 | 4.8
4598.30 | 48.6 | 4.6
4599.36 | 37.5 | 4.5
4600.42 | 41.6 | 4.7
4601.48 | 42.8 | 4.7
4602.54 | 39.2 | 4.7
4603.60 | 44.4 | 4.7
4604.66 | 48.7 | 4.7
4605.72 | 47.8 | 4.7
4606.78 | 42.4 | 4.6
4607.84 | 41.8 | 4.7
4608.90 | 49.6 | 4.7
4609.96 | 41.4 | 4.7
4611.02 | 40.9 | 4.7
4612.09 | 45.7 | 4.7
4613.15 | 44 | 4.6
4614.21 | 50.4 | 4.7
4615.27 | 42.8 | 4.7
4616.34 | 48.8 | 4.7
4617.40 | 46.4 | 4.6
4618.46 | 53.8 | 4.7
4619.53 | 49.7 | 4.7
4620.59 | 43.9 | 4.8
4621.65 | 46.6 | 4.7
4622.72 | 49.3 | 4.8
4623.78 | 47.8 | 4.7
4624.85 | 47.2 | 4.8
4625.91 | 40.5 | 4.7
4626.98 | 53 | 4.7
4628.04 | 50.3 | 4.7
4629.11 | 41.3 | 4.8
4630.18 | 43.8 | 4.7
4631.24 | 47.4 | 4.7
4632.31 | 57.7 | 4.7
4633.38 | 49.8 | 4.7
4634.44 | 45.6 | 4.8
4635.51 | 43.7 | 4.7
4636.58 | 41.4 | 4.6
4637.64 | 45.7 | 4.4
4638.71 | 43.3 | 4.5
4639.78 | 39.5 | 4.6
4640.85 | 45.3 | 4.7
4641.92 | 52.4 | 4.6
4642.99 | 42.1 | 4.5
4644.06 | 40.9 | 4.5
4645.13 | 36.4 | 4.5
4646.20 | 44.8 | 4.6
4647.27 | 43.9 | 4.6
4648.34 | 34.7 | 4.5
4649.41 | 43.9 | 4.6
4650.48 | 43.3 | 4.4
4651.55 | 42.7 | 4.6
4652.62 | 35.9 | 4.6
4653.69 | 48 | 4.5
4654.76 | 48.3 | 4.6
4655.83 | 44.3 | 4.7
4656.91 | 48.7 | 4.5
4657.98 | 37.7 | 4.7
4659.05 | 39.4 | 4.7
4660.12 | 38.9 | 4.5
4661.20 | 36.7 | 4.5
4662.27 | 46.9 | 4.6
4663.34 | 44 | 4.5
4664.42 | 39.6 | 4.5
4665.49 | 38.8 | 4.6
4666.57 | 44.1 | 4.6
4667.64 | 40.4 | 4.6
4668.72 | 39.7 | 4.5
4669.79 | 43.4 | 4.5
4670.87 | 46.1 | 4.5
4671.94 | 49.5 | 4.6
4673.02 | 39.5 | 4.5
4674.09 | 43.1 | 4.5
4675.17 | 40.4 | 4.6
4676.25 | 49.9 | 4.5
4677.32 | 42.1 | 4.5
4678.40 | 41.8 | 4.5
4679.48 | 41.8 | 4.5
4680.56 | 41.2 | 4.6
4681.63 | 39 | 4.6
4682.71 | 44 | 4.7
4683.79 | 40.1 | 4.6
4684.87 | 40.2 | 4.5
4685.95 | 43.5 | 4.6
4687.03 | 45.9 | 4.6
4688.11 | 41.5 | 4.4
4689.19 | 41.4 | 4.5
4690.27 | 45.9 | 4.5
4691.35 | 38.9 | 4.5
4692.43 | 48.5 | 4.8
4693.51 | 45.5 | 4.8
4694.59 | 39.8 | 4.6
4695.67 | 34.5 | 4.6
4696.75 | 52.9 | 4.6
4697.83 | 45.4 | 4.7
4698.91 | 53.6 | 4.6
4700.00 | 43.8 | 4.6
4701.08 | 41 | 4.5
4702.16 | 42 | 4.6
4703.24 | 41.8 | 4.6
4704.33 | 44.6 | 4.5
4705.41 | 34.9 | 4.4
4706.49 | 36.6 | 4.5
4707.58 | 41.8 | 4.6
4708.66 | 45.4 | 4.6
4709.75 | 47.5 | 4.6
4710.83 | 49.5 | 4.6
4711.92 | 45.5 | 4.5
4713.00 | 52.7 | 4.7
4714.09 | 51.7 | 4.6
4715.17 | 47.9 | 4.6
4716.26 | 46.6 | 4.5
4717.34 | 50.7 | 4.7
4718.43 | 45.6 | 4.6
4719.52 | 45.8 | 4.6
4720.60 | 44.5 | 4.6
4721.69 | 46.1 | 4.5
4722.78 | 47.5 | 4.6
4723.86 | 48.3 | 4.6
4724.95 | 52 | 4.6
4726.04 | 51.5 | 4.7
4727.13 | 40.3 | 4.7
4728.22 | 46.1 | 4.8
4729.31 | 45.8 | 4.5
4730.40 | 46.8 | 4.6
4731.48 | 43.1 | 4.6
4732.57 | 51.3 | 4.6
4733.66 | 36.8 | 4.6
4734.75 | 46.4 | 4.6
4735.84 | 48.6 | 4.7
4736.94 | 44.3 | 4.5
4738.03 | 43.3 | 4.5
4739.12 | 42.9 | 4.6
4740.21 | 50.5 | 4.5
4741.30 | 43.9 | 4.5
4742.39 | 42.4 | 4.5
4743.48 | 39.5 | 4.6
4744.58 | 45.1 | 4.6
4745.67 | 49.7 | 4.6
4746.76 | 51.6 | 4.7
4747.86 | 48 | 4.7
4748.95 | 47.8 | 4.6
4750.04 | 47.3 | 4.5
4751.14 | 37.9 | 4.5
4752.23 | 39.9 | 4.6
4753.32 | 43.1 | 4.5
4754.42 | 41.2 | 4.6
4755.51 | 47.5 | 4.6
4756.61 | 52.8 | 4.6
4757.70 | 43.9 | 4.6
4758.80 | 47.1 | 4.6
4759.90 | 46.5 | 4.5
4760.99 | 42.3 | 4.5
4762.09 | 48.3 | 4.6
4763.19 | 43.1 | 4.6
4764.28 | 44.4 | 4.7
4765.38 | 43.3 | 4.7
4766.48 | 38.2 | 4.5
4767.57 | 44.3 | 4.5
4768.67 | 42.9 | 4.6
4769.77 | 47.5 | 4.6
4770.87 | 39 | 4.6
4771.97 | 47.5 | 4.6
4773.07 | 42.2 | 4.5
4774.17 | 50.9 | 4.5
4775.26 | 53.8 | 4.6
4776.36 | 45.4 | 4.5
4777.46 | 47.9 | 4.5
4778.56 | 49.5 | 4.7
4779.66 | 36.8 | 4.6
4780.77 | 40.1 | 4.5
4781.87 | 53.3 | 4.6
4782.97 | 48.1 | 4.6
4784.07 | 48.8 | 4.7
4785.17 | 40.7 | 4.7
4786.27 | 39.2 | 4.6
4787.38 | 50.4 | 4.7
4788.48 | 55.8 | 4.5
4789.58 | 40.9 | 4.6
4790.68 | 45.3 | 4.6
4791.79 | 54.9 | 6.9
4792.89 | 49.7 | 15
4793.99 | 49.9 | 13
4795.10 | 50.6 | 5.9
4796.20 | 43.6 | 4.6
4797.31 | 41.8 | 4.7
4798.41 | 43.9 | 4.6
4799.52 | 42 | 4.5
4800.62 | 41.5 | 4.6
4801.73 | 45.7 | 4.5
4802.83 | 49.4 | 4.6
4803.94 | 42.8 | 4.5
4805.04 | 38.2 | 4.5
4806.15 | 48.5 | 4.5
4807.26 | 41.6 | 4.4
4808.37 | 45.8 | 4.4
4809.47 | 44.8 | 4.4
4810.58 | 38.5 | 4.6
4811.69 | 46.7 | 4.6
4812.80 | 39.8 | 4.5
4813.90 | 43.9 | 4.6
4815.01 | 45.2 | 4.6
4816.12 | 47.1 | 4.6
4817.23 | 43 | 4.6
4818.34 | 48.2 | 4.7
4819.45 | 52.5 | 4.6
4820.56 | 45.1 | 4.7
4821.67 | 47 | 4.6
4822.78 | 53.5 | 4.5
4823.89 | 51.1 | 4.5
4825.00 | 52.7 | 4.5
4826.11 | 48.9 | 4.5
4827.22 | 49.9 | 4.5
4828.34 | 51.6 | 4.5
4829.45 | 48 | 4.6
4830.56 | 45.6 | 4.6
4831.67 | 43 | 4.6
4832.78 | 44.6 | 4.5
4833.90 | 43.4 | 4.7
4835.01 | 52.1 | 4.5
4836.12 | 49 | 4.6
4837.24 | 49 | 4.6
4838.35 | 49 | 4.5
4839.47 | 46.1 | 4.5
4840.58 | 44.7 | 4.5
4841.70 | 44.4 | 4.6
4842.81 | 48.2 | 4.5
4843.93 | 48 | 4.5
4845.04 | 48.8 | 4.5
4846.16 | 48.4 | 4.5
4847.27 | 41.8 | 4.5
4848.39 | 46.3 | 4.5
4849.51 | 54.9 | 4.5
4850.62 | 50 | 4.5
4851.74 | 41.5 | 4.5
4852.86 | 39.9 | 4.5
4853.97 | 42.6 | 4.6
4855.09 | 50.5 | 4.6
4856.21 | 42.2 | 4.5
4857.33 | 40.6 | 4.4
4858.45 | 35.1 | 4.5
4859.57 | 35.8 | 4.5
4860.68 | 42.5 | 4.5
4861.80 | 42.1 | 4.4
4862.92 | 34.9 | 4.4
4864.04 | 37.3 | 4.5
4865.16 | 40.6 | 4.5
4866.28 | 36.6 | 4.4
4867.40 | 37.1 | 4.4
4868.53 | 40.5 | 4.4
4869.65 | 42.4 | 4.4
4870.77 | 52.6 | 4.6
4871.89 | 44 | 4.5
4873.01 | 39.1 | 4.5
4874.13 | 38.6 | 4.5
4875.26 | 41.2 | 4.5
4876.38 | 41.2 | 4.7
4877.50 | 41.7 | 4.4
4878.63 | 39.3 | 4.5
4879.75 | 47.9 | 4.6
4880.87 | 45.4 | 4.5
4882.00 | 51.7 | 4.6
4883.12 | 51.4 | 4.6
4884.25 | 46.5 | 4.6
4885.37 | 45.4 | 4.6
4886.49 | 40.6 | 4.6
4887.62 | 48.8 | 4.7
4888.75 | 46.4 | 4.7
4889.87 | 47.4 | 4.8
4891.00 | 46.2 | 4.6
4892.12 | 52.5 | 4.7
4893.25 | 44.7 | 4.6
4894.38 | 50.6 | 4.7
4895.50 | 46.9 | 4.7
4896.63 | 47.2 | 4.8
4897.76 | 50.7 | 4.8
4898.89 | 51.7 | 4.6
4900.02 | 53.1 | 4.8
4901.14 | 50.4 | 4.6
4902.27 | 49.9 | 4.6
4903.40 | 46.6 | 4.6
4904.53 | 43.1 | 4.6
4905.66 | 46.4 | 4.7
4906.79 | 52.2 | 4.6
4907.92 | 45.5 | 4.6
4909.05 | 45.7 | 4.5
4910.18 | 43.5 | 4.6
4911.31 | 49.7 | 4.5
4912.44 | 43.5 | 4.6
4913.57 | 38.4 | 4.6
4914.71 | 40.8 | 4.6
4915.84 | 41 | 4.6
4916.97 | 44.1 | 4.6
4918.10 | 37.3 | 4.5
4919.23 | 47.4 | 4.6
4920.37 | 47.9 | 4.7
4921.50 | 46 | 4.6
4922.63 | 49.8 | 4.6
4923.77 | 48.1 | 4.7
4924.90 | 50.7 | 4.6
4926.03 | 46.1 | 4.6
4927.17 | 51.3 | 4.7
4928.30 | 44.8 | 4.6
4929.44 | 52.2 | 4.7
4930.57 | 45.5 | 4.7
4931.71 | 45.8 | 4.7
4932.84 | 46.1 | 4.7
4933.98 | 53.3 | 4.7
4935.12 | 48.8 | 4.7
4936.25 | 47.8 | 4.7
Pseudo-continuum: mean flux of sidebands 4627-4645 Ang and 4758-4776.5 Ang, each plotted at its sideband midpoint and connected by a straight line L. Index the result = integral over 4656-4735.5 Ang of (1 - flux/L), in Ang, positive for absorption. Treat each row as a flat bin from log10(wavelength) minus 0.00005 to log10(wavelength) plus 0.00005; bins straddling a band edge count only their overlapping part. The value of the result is 2.3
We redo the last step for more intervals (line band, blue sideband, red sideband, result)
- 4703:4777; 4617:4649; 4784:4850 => 1.1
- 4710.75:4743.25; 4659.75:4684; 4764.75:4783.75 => -1.9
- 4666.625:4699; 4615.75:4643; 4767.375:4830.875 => 2.4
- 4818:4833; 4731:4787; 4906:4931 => -1.1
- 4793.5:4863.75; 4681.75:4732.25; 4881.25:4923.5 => 0.9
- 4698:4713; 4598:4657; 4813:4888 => 0.3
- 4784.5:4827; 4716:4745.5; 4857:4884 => -2.4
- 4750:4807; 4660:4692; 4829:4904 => -1.9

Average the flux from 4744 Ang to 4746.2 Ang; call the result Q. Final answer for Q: 47.2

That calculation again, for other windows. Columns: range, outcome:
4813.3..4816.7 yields 45.4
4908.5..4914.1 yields 44.2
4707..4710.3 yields 44.8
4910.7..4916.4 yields 42.7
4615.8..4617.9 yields 47.5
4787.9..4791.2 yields 47.5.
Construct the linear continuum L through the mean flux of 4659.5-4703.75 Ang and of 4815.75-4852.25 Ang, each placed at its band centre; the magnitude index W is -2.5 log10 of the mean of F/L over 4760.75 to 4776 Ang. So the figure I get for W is 0.019 mag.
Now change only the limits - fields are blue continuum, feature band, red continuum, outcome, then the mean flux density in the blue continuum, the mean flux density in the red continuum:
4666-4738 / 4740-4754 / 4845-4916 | -0.010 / 44.5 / 44.7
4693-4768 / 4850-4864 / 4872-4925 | 0.110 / 45.3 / 46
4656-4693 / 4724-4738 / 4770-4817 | -0.051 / 42.4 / 45.5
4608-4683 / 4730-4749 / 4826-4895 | -0.027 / 44.2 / 44.8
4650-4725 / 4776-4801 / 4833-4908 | -0.036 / 43.8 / 45.3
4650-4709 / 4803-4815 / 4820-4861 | 0.056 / 42.7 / 46.4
